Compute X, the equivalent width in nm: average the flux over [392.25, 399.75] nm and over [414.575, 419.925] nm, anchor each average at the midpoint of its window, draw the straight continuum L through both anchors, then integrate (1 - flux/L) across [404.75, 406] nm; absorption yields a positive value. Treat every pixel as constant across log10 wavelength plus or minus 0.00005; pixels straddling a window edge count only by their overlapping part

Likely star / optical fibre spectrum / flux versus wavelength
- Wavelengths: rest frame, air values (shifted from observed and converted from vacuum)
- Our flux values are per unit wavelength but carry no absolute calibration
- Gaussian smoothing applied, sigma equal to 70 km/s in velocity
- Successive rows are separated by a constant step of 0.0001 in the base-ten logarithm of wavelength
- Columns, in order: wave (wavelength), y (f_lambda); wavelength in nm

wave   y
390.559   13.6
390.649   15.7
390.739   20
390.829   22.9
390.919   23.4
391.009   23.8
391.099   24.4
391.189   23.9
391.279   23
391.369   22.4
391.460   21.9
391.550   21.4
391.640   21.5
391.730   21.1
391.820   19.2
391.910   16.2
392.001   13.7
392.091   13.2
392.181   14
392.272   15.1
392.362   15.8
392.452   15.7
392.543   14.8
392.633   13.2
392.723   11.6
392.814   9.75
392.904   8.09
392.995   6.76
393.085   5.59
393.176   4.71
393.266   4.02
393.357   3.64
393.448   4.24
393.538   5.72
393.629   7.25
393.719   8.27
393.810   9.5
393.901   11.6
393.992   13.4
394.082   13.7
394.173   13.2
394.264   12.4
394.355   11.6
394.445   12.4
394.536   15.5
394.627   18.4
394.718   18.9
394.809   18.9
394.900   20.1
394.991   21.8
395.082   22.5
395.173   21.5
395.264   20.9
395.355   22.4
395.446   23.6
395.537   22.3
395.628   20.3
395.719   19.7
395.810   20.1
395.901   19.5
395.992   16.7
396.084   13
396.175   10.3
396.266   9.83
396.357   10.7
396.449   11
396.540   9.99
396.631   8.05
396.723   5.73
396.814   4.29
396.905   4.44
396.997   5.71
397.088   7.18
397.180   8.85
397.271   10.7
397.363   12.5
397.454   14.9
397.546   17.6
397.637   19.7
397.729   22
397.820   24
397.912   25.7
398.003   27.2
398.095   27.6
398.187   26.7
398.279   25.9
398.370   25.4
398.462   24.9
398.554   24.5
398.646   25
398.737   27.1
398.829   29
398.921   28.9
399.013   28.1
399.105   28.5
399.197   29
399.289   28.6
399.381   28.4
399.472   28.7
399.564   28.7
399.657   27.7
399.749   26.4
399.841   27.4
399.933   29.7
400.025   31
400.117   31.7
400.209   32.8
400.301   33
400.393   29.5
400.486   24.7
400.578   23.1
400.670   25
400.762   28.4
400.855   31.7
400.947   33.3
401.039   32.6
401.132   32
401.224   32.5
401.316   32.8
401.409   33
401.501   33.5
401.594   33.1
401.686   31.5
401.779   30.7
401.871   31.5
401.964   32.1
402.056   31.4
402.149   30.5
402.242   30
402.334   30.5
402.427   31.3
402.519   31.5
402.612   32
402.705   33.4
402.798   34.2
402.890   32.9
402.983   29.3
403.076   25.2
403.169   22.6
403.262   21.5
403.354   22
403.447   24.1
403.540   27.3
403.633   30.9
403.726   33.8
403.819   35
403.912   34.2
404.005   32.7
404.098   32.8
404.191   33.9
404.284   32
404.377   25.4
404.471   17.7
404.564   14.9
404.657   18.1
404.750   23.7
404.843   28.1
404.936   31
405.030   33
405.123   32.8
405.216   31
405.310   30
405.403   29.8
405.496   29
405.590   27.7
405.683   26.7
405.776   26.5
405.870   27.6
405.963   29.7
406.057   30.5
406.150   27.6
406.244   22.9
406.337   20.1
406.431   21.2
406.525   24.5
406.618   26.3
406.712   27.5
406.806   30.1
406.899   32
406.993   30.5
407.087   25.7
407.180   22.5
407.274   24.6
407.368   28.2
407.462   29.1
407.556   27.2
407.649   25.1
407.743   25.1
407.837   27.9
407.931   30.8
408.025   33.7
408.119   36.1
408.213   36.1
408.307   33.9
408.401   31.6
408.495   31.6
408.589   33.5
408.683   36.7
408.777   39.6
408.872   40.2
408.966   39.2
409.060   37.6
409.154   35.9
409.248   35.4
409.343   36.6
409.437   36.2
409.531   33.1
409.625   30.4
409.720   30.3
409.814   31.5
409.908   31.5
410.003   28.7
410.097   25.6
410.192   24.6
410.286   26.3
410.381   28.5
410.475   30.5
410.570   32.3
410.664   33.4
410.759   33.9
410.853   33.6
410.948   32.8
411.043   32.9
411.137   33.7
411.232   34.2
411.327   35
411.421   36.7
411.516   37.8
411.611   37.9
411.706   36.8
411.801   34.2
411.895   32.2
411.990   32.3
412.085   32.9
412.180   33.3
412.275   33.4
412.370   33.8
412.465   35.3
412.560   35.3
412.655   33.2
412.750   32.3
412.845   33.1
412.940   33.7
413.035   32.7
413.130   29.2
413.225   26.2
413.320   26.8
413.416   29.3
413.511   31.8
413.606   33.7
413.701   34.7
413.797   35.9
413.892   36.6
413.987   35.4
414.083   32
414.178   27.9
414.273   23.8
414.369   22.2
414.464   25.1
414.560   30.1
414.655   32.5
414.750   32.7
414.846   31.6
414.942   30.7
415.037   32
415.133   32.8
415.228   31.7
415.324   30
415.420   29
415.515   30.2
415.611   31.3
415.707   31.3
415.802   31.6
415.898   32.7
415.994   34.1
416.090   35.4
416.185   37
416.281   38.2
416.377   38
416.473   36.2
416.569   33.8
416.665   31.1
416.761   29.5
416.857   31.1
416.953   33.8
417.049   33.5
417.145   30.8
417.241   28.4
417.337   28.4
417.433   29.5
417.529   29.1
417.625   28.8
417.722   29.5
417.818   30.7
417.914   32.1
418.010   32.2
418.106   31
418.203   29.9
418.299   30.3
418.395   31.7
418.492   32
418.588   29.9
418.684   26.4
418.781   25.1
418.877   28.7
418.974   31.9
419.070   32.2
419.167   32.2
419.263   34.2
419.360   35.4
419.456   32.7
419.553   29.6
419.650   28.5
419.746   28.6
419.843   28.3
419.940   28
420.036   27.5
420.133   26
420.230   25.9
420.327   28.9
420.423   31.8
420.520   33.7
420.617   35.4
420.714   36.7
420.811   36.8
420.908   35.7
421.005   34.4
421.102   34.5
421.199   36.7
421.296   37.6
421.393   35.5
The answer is -0.322 nm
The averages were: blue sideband 16.8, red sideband 31.4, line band 29.2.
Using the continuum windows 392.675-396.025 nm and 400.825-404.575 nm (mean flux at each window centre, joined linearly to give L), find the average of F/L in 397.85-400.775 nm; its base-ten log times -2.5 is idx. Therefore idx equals -0.175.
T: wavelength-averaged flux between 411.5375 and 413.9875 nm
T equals 33.2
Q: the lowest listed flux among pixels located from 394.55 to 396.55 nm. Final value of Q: 9.83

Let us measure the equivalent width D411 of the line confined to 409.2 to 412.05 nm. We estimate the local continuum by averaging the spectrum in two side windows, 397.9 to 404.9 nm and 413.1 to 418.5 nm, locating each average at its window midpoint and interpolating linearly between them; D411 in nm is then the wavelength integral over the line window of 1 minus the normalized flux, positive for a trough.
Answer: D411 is -0.20 nm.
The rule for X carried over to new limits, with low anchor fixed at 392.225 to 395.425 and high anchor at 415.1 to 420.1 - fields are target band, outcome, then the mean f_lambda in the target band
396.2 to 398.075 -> 0.30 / 13.2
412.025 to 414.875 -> -0.36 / 31.5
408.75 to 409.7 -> -0.43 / 36.2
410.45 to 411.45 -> -0.28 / 33.6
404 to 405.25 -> -0.36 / 27.5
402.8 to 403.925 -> -0.44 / 28.3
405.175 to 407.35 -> -0.44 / 27.1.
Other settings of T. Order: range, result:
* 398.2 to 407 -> 28.7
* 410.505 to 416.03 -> 32.3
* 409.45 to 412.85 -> 32.6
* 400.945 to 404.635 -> 29.9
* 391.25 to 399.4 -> 16.6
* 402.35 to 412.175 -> 30.3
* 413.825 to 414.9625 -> 30.1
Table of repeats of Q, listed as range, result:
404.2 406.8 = 14.9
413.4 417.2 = 22.2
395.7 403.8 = 4.29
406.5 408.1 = 22.5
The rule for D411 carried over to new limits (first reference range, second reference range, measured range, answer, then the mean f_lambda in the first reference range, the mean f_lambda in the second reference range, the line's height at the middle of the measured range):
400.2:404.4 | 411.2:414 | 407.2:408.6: 0.09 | 30.4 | 33.5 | 32.1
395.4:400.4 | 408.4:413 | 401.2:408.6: -0.37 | 21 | 33.5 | 27.9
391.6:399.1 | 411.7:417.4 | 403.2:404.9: -0.29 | 15.8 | 32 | 23.2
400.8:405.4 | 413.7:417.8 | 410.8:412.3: -0.16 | 29.8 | 31.6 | 31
